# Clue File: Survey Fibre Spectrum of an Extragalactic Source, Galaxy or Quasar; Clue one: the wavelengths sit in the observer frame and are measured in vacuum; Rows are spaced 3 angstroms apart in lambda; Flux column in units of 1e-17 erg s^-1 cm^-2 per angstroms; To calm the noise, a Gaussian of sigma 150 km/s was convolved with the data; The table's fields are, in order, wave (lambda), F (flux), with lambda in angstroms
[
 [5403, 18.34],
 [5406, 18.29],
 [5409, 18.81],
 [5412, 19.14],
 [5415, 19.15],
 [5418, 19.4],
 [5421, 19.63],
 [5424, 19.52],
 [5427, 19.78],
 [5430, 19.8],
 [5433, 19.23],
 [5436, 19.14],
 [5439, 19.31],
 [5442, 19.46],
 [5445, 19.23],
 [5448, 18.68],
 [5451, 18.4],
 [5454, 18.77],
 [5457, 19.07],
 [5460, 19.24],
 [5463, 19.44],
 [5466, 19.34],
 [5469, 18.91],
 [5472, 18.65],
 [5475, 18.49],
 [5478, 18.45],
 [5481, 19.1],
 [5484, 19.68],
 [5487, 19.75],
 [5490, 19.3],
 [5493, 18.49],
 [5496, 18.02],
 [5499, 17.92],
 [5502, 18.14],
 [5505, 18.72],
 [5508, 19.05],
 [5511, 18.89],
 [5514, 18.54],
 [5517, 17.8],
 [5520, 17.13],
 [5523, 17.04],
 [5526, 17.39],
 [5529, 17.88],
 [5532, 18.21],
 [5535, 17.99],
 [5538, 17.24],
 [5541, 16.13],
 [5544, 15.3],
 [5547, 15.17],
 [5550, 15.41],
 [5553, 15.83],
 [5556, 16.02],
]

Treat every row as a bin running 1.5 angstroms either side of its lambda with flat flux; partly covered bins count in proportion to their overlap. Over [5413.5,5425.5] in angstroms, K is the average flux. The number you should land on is 19.4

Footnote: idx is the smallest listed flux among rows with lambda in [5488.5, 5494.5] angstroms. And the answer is 18.49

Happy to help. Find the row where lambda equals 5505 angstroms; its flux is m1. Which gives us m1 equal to 18.72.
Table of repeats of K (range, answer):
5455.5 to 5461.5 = 19.2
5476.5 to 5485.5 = 19.1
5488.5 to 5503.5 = 18.4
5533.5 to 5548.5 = 16.4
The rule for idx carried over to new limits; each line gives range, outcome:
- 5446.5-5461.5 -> 18.4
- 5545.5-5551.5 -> 15.17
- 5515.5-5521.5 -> 17.13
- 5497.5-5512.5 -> 17.92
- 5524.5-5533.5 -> 17.39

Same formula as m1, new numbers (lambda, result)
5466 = 19.34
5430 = 19.8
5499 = 17.92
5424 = 19.52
